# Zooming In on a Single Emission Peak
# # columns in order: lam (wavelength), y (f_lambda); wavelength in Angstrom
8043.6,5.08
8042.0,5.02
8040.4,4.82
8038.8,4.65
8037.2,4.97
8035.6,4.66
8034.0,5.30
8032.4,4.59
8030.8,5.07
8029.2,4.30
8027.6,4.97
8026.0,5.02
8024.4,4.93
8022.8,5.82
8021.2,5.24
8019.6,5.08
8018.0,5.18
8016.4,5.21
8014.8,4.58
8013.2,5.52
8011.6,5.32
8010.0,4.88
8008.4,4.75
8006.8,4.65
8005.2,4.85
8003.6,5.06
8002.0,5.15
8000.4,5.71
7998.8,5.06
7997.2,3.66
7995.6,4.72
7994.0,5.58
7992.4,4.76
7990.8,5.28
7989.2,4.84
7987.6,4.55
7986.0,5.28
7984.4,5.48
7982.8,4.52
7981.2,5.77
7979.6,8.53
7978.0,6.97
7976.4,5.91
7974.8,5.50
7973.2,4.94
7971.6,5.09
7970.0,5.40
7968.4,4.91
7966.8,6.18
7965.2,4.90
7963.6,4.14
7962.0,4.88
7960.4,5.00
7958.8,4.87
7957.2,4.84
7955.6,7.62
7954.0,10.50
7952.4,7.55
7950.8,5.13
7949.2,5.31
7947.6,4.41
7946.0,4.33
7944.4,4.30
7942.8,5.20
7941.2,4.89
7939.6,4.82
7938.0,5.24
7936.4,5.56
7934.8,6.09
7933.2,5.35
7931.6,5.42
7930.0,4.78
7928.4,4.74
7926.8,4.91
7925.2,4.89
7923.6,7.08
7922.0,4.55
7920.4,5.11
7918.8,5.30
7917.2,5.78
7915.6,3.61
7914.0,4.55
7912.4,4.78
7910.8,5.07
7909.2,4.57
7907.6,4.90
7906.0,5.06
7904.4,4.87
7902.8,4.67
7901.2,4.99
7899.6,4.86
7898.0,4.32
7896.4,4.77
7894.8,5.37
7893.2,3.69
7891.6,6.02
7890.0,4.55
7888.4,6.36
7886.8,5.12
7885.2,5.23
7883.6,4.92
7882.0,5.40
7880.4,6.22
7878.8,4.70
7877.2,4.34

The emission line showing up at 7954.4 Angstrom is H-alpha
